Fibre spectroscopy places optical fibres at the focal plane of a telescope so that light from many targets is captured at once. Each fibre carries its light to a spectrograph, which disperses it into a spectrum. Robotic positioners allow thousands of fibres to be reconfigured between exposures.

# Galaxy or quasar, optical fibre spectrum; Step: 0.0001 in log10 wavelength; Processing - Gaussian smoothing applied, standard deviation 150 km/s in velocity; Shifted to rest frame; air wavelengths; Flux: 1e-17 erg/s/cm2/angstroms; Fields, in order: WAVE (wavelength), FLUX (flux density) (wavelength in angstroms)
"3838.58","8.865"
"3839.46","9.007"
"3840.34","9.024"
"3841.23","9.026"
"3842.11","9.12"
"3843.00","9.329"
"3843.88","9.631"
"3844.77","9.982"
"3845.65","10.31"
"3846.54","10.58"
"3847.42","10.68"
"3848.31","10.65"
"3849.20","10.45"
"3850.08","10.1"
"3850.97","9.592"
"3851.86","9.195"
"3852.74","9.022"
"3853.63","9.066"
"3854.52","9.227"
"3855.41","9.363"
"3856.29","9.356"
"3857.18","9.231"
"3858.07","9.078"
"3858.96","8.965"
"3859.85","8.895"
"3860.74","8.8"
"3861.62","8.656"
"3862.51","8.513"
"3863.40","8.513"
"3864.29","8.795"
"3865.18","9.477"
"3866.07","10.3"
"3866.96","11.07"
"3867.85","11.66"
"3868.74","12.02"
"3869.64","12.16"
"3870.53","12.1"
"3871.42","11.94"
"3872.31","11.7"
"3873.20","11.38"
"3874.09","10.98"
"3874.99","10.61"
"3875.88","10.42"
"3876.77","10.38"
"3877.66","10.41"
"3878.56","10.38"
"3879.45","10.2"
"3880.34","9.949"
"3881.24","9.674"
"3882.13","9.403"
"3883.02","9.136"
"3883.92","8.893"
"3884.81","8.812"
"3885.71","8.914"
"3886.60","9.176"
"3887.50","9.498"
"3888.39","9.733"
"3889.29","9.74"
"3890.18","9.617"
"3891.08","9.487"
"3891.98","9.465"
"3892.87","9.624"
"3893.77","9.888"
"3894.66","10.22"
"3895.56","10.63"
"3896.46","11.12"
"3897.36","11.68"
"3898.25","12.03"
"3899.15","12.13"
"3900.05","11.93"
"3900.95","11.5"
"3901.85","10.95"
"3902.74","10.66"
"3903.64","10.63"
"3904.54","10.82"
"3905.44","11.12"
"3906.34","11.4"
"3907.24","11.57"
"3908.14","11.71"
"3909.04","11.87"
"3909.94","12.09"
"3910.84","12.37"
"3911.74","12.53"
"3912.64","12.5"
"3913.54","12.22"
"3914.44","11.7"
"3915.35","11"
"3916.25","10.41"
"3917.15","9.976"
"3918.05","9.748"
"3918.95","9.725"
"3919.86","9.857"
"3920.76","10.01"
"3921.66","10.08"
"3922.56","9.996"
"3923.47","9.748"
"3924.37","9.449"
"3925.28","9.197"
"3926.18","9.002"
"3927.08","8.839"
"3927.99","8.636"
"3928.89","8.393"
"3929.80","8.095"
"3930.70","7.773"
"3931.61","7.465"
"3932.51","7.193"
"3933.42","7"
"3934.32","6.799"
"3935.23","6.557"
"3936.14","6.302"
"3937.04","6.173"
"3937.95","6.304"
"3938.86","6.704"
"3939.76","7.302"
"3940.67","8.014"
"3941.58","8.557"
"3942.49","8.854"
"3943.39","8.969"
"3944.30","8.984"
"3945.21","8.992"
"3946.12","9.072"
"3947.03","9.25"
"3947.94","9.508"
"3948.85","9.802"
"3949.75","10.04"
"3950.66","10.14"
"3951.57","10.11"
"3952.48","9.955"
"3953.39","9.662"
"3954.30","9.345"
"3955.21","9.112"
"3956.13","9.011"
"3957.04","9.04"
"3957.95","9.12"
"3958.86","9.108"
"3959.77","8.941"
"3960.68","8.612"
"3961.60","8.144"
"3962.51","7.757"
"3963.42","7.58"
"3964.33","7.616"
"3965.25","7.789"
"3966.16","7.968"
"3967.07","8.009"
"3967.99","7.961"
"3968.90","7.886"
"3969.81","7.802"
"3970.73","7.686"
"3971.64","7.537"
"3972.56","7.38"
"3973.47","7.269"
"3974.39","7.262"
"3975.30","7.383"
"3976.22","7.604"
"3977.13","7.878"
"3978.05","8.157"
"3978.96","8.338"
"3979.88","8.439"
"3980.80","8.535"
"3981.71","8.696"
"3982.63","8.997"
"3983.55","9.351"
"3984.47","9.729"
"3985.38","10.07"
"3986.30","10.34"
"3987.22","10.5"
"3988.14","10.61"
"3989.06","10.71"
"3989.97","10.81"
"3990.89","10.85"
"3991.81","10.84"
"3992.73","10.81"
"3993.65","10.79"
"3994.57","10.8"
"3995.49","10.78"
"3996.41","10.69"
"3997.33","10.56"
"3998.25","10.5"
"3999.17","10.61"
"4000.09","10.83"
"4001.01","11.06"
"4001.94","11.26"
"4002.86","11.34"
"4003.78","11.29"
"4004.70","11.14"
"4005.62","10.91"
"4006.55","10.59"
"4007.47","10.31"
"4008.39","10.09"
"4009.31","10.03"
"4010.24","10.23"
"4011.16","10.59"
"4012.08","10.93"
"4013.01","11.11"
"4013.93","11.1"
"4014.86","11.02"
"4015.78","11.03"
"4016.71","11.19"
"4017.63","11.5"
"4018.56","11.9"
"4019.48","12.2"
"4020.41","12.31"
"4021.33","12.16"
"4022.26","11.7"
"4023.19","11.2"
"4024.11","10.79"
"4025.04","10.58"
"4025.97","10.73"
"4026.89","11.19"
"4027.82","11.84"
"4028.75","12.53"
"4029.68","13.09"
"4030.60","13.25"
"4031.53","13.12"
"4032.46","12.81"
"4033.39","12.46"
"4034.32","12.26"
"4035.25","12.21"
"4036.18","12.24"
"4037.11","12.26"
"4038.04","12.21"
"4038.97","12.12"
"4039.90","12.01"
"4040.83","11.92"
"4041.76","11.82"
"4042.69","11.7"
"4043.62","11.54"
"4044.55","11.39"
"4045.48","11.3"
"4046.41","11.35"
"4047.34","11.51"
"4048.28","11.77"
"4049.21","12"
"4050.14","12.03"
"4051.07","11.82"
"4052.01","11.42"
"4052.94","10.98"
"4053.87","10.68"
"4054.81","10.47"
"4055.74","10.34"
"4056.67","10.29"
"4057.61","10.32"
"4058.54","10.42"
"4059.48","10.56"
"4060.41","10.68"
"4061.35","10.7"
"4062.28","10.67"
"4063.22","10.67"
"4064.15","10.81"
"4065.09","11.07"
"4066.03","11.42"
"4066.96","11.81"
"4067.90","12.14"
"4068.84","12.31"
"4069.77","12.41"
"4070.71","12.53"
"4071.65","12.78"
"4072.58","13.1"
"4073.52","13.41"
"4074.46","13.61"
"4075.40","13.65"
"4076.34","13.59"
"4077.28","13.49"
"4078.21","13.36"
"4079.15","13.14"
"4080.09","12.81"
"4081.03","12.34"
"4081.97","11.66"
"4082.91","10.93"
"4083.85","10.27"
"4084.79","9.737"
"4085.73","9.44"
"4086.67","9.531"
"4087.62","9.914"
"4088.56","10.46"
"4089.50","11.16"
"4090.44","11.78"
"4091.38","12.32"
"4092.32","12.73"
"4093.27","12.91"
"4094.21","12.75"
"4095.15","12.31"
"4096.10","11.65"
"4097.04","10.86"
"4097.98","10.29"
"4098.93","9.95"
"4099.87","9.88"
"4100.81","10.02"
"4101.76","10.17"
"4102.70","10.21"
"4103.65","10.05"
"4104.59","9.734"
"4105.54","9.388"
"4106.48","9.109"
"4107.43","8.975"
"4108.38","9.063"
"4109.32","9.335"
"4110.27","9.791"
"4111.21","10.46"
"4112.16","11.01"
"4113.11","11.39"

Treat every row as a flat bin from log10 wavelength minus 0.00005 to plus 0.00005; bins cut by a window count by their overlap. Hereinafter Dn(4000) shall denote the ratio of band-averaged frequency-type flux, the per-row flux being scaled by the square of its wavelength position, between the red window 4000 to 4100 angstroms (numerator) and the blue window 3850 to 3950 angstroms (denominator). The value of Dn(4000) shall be 1.3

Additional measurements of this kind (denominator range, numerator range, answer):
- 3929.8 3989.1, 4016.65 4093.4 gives 1.46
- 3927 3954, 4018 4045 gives 1.51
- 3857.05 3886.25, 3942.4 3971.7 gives 0.91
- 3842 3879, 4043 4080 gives 1.29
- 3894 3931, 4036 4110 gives 1.16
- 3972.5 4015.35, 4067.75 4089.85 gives 1.25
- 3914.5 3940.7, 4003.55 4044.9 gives 1.43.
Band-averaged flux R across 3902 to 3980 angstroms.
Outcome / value 9.03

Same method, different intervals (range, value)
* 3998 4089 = 11.5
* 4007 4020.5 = 11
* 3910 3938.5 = 9.22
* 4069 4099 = 11.9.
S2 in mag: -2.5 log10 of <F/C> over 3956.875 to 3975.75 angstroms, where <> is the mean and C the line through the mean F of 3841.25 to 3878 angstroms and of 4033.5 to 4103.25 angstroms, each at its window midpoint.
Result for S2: 0.329 mag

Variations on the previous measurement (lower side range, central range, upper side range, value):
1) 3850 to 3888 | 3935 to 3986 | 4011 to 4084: 0.28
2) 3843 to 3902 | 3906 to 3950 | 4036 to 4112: 0.12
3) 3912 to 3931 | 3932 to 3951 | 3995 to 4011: 0.24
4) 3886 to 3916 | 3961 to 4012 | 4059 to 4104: 0.19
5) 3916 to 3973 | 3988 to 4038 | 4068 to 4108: -0.14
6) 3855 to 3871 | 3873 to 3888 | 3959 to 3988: -0.03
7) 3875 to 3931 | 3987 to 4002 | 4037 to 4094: 0.03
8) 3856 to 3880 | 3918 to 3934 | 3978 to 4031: 0.18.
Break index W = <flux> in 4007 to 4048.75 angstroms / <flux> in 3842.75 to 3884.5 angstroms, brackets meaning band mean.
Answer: 1.16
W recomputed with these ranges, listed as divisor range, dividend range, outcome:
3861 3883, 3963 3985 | 0.77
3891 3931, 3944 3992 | 0.84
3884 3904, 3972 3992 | 0.88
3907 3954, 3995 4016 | 1.15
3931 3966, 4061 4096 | 1.42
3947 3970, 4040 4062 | 1.27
